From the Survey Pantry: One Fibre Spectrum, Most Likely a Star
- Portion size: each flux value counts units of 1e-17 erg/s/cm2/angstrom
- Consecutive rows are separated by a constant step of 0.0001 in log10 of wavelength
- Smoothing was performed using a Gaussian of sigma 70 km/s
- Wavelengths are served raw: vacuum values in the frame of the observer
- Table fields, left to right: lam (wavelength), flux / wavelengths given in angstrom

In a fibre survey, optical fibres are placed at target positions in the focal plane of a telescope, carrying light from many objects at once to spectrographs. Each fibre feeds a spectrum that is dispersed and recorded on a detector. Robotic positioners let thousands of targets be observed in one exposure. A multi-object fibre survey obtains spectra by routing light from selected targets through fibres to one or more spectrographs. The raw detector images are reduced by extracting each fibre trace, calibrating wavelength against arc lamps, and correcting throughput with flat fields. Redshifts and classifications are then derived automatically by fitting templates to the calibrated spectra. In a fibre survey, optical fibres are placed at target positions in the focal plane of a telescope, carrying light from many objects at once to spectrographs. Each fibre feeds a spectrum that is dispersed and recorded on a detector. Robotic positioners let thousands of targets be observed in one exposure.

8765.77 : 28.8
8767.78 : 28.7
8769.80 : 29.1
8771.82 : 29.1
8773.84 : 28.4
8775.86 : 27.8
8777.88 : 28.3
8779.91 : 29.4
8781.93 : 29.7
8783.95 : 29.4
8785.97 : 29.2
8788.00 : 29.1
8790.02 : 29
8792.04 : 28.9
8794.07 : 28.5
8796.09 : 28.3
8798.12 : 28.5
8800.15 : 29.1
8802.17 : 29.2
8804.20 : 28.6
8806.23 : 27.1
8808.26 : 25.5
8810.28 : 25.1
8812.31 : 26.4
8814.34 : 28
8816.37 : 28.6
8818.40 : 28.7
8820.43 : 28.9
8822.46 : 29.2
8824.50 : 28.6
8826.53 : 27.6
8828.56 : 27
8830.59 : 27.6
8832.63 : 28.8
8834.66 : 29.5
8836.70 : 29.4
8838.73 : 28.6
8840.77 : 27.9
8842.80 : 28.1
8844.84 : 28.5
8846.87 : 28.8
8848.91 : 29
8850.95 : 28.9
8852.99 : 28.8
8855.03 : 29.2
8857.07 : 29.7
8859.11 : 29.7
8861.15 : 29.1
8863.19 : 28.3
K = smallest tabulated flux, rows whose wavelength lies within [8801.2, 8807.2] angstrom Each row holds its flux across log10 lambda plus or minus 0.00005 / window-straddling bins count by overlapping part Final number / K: 27.1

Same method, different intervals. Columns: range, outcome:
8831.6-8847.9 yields 27.9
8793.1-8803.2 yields 28.3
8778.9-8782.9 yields 29.4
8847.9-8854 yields 28.8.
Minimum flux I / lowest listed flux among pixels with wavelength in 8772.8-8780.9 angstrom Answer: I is 27.8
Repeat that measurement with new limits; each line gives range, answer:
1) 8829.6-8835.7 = 27.6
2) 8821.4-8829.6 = 27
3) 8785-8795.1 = 28.5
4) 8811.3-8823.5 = 26.4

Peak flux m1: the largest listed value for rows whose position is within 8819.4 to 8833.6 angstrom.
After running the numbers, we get 29.2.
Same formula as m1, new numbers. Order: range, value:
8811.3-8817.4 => 28.6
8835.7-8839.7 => 29.4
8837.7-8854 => 29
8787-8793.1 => 29.1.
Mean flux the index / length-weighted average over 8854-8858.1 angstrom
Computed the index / 29.4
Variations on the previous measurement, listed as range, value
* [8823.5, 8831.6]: 27.7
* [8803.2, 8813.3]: 26.5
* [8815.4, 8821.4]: 28.7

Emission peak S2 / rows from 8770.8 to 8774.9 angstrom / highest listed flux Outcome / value 29.1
